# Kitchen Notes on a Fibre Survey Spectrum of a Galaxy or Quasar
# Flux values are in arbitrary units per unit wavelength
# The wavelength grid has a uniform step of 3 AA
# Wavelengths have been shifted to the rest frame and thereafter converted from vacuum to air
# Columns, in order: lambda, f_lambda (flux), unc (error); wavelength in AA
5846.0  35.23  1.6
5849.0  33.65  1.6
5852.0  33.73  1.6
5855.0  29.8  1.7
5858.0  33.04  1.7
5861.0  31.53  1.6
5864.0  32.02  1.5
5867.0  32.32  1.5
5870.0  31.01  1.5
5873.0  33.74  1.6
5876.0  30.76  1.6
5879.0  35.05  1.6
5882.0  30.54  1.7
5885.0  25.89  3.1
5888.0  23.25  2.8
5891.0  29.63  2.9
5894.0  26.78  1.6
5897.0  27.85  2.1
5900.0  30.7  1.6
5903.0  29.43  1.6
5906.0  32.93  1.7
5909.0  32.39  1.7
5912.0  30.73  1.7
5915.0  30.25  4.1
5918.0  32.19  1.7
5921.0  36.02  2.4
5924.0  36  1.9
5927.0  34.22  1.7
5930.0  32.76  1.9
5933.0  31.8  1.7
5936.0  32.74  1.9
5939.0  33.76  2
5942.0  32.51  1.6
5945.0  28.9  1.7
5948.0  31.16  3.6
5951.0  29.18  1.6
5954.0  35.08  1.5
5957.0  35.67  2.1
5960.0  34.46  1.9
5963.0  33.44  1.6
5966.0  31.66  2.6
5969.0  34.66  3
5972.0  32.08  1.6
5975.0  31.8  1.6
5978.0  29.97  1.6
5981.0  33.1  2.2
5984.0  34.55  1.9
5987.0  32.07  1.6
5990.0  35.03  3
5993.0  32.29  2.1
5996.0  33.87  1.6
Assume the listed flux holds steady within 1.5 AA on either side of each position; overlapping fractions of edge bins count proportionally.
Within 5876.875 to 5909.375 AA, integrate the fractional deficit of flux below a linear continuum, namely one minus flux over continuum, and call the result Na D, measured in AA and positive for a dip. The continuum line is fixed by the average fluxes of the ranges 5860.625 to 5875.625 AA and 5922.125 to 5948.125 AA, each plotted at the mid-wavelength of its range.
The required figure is 2.9 AA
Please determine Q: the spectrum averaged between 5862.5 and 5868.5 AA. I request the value 32.2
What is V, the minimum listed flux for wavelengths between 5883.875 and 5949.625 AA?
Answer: 23.25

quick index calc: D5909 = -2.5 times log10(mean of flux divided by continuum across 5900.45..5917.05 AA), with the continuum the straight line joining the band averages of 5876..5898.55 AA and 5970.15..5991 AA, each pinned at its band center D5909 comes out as -0.06 mag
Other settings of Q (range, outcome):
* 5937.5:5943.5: 33.1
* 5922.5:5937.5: 33.5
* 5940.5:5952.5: 30.4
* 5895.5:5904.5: 29.3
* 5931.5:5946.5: 31.9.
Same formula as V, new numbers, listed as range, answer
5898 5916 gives 29.43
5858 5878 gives 30.76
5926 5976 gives 28.9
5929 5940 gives 31.8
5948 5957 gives 29.18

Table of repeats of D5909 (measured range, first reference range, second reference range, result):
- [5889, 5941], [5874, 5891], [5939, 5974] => -0.03 mag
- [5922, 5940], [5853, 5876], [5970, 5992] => -0.04 mag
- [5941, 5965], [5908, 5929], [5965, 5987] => 0.01 mag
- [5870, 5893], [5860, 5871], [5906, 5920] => 0.07 mag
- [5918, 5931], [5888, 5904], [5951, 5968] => -0.13 mag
